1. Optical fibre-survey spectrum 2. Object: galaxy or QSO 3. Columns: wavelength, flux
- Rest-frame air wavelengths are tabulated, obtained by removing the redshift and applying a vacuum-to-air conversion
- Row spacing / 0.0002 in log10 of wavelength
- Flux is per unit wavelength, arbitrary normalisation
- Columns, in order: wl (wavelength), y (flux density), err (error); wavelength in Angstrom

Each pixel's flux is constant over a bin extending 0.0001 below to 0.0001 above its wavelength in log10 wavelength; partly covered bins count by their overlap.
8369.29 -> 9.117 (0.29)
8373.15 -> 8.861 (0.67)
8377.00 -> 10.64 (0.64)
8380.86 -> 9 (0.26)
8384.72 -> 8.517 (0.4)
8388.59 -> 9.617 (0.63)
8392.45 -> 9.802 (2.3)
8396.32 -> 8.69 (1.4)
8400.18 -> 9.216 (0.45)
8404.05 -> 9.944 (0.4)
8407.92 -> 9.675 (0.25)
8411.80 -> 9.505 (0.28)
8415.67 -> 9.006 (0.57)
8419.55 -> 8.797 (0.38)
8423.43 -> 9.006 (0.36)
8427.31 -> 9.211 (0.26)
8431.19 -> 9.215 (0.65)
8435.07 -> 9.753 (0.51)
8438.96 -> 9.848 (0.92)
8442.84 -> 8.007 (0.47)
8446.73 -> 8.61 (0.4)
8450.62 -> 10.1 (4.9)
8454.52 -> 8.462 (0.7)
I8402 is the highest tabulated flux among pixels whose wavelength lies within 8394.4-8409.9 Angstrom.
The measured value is 9.944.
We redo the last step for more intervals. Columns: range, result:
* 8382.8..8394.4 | 9.802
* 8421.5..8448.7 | 9.848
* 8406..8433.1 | 9.675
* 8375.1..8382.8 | 10.64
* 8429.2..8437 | 9.753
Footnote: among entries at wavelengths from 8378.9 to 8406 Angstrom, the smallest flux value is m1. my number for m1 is 8.517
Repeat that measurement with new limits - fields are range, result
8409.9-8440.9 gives 8.797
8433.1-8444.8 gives 8.007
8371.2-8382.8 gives 8.861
